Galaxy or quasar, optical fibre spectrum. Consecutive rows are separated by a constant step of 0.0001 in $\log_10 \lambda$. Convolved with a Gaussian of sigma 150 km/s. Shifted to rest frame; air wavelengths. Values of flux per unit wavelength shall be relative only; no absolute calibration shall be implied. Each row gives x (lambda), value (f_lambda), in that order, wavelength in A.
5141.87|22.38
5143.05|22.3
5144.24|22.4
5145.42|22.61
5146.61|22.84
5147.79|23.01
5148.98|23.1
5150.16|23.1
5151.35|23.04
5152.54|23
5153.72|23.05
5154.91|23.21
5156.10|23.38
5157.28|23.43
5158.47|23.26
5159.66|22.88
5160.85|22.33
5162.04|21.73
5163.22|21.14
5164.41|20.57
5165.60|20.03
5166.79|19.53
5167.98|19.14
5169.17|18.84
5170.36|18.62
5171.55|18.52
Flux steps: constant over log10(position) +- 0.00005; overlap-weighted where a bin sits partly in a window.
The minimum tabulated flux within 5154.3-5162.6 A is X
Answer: 21.73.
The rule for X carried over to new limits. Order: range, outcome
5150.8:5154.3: 23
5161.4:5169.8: 18.84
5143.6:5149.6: 22.4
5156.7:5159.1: 23.26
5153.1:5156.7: 23.05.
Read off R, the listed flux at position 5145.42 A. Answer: 22.61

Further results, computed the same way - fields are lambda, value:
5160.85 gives 22.33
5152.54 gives 23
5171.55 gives 18.52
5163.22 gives 21.14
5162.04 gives 21.73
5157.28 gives 23.43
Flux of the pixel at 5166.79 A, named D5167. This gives 19.53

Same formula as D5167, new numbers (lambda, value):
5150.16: 23.1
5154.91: 23.21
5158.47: 23.26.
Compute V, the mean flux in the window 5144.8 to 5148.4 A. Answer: 22.8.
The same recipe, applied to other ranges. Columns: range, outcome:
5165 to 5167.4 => 19.8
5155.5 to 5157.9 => 23.4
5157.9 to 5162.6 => 22.5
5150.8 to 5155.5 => 23.1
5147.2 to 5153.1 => 23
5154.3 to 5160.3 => 23.2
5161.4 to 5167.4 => 20.6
